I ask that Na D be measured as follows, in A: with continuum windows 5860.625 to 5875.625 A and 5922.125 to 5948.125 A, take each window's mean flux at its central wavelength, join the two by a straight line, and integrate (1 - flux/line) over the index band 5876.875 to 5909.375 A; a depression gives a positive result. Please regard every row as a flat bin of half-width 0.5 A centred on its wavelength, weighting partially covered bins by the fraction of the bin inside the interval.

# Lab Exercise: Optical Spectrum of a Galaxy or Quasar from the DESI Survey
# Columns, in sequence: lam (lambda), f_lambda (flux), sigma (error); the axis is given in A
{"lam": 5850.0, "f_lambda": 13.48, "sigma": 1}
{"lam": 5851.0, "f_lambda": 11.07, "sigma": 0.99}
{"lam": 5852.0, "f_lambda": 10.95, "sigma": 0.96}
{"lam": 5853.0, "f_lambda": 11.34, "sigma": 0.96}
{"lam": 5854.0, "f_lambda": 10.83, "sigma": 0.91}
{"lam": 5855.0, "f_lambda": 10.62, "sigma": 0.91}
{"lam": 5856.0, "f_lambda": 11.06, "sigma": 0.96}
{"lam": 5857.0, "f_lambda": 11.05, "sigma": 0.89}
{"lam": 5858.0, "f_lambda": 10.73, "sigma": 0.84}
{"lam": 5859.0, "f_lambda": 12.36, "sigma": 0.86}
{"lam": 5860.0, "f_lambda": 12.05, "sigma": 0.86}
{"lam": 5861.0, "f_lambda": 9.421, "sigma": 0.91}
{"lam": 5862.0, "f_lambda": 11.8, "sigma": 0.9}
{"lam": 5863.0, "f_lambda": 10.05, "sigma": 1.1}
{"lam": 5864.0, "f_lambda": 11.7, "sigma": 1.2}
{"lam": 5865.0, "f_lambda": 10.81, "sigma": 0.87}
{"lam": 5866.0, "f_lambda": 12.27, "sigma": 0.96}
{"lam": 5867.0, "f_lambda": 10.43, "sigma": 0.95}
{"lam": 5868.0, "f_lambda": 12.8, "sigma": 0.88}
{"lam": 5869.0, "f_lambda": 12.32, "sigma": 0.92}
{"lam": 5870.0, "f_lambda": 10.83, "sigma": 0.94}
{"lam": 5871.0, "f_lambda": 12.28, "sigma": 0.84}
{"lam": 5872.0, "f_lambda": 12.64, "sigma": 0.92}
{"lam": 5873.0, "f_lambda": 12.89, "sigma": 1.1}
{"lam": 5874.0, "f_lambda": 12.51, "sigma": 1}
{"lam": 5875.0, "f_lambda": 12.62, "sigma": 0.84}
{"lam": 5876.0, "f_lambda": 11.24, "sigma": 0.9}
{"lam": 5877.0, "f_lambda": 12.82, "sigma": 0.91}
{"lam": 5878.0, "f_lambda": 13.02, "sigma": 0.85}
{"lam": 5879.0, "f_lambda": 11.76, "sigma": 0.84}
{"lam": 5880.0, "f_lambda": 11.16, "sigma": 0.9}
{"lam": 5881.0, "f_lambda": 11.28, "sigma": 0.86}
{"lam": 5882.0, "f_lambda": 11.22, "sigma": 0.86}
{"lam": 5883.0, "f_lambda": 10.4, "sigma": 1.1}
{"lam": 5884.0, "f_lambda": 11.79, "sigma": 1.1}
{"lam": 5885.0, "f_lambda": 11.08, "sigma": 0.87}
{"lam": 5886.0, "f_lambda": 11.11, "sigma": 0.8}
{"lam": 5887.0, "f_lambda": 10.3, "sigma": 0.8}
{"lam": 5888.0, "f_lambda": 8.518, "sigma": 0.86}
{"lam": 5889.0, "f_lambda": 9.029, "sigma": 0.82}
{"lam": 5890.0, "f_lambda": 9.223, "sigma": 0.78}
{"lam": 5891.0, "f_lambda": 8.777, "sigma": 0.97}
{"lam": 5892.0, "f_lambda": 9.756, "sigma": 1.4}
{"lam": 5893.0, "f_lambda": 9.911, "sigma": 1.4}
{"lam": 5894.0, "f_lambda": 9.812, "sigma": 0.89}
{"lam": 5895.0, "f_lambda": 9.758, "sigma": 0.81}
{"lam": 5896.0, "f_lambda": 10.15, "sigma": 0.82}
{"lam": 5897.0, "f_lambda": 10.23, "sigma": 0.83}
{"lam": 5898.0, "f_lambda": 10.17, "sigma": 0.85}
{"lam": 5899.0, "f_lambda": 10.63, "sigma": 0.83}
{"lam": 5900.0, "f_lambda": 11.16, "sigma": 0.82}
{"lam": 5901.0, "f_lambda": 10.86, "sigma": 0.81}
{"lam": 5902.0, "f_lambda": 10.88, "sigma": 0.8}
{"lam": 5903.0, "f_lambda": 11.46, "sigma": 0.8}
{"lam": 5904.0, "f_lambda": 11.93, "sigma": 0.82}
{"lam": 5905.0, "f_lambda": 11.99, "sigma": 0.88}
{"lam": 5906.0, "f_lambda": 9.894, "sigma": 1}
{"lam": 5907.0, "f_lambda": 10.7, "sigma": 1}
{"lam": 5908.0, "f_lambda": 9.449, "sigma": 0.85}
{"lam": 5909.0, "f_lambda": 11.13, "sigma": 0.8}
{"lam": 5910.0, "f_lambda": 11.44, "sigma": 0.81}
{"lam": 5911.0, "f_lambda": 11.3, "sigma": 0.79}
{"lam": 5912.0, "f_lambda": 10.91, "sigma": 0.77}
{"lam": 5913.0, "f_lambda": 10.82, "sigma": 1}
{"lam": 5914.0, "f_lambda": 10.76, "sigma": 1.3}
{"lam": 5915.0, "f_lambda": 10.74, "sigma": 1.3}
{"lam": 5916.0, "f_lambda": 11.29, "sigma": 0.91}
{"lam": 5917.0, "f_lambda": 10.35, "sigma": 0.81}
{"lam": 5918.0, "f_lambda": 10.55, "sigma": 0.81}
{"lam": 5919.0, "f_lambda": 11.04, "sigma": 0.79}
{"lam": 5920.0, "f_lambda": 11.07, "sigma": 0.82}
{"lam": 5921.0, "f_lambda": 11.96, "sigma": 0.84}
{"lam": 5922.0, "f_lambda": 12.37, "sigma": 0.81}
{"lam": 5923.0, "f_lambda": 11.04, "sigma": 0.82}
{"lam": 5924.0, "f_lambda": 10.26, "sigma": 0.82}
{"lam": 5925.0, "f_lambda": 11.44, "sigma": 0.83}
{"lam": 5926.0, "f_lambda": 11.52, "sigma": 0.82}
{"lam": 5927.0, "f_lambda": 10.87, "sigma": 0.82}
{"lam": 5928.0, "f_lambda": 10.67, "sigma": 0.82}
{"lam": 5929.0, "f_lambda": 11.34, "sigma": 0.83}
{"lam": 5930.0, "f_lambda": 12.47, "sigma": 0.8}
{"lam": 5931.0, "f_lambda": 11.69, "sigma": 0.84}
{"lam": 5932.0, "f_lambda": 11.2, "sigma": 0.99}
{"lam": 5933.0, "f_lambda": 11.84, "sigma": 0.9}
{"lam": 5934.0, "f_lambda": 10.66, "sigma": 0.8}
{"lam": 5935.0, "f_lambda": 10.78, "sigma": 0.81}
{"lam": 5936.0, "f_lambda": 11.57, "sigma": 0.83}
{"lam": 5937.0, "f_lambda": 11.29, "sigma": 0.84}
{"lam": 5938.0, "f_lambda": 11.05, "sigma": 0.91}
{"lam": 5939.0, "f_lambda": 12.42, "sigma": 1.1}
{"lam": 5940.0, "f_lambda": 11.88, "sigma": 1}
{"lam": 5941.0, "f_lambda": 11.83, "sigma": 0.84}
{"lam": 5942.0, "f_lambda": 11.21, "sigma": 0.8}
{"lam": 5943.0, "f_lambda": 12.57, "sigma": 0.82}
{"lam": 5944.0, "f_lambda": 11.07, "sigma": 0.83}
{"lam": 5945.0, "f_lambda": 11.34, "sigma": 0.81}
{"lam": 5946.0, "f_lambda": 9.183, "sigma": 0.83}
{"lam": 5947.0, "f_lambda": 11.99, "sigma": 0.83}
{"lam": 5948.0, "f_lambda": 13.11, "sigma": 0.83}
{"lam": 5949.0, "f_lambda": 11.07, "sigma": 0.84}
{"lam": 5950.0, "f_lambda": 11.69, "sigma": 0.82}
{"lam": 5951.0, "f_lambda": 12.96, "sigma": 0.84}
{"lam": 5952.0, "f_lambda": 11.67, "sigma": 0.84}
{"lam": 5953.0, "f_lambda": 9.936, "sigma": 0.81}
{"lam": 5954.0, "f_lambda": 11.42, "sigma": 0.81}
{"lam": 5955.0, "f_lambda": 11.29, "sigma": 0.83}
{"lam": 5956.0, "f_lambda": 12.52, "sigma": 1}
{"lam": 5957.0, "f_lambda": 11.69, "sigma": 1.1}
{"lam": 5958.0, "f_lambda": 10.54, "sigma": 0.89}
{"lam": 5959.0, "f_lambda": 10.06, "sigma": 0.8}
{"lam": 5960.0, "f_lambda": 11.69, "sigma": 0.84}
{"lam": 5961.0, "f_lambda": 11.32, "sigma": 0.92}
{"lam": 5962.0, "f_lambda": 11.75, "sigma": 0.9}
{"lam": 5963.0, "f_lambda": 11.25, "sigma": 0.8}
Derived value 2.71 A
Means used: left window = 11.7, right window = 11.4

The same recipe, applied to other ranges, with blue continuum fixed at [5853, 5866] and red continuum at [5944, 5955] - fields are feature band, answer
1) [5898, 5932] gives 0.65 A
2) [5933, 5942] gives -0.06 A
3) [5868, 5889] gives -0.74 A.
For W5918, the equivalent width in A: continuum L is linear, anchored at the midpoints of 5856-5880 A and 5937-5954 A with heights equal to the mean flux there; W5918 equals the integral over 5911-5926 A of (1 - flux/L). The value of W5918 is 0.7 A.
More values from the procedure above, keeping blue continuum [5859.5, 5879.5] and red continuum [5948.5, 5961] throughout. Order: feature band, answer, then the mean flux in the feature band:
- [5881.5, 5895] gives 1.9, 10.1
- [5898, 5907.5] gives 0.5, 11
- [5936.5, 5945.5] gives -0.1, 11.6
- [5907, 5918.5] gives 0.8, 10.8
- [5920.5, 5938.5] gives 0.3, 11.3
